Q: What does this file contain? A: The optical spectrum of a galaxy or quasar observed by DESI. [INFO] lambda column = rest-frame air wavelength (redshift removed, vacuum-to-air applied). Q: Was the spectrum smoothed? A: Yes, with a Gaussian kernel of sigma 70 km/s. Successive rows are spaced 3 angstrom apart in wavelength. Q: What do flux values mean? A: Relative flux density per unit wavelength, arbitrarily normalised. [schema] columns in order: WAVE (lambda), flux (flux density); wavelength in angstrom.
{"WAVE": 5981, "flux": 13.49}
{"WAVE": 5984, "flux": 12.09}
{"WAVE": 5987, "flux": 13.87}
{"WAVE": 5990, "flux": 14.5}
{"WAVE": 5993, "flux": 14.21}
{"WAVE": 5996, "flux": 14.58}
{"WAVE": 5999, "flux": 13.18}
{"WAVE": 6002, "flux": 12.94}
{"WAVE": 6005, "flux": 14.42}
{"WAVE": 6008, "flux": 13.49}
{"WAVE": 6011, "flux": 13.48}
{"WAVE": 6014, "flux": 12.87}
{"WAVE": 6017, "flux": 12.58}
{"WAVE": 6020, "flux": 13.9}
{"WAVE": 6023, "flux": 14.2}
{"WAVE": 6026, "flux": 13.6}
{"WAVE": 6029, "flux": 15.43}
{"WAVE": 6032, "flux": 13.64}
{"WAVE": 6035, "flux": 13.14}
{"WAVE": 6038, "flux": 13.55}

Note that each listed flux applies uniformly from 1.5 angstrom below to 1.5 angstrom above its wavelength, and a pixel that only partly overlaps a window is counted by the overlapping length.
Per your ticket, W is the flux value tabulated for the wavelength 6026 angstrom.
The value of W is 13.6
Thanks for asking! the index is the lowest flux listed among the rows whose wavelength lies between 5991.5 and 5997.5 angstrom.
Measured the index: 14.21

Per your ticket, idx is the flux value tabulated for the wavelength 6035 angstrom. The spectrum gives 13.14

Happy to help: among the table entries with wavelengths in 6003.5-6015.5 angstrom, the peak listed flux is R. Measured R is 14.42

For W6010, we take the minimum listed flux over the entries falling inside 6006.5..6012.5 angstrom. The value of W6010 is 13.48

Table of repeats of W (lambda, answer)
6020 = 13.9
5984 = 12.09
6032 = 13.64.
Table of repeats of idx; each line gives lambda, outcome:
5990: 14.5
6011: 13.48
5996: 14.58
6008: 13.49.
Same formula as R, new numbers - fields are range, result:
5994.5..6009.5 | 14.58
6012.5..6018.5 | 12.87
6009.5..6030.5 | 15.43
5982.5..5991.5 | 14.5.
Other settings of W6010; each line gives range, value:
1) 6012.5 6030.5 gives 12.58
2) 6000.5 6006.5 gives 12.94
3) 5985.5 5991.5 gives 13.87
